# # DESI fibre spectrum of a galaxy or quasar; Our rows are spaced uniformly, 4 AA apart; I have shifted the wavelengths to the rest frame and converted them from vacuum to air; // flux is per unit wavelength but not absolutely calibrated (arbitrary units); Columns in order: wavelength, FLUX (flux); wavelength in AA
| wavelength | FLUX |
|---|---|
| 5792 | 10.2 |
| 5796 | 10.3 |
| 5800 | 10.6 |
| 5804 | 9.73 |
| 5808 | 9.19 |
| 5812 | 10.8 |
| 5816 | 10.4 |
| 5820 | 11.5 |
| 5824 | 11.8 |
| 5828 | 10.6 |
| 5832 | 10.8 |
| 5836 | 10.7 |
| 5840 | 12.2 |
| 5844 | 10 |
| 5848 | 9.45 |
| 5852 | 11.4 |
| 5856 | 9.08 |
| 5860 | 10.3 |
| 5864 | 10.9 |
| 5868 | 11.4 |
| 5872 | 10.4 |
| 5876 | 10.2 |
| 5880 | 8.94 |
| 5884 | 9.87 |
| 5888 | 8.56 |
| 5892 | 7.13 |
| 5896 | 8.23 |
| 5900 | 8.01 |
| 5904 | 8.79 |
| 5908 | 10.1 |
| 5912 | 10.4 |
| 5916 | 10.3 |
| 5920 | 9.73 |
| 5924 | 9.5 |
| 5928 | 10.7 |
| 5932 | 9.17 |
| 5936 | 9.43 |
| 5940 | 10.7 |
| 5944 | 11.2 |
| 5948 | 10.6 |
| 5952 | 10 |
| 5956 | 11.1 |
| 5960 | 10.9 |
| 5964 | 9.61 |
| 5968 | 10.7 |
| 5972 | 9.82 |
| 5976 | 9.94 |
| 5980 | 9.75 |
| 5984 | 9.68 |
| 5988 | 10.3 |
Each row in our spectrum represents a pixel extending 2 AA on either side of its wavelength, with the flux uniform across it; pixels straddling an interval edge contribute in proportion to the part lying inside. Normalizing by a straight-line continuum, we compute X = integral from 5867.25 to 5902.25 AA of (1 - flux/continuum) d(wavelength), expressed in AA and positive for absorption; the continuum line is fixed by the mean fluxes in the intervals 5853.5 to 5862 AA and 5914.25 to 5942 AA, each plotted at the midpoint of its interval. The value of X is 2.6 AA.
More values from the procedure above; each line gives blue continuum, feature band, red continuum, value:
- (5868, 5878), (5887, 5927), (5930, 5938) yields 2.8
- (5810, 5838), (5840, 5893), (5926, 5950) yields 3.7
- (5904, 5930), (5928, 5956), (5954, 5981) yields -0.4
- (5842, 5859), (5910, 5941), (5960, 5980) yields 0.3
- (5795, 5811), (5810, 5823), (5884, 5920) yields -1.5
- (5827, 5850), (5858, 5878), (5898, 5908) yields -1.8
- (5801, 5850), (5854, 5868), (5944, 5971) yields 0.4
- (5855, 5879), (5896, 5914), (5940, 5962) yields 2.3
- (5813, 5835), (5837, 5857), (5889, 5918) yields -0.2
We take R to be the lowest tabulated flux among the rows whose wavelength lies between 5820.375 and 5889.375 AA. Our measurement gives 8.56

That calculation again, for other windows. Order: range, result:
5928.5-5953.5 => 9.17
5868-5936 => 7.13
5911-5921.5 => 9.73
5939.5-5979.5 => 9.61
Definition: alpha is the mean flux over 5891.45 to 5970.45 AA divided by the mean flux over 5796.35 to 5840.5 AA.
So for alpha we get 0.9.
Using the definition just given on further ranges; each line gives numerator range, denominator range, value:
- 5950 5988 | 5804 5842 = 0.94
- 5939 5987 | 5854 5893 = 1.06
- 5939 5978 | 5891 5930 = 1.12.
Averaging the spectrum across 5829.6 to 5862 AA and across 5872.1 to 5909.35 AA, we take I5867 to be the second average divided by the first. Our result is 0.9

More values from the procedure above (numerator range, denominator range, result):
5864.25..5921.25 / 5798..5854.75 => 0.89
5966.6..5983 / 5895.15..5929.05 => 1.05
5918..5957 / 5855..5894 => 1.05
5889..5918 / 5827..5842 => 0.81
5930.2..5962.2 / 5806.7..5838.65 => 0.96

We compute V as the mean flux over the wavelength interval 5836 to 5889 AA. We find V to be 10.3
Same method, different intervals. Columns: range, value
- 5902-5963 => 10.2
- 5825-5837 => 10.8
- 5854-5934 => 9.59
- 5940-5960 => 10.7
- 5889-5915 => 8.83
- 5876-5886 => 9.56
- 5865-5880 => 10.5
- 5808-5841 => 11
